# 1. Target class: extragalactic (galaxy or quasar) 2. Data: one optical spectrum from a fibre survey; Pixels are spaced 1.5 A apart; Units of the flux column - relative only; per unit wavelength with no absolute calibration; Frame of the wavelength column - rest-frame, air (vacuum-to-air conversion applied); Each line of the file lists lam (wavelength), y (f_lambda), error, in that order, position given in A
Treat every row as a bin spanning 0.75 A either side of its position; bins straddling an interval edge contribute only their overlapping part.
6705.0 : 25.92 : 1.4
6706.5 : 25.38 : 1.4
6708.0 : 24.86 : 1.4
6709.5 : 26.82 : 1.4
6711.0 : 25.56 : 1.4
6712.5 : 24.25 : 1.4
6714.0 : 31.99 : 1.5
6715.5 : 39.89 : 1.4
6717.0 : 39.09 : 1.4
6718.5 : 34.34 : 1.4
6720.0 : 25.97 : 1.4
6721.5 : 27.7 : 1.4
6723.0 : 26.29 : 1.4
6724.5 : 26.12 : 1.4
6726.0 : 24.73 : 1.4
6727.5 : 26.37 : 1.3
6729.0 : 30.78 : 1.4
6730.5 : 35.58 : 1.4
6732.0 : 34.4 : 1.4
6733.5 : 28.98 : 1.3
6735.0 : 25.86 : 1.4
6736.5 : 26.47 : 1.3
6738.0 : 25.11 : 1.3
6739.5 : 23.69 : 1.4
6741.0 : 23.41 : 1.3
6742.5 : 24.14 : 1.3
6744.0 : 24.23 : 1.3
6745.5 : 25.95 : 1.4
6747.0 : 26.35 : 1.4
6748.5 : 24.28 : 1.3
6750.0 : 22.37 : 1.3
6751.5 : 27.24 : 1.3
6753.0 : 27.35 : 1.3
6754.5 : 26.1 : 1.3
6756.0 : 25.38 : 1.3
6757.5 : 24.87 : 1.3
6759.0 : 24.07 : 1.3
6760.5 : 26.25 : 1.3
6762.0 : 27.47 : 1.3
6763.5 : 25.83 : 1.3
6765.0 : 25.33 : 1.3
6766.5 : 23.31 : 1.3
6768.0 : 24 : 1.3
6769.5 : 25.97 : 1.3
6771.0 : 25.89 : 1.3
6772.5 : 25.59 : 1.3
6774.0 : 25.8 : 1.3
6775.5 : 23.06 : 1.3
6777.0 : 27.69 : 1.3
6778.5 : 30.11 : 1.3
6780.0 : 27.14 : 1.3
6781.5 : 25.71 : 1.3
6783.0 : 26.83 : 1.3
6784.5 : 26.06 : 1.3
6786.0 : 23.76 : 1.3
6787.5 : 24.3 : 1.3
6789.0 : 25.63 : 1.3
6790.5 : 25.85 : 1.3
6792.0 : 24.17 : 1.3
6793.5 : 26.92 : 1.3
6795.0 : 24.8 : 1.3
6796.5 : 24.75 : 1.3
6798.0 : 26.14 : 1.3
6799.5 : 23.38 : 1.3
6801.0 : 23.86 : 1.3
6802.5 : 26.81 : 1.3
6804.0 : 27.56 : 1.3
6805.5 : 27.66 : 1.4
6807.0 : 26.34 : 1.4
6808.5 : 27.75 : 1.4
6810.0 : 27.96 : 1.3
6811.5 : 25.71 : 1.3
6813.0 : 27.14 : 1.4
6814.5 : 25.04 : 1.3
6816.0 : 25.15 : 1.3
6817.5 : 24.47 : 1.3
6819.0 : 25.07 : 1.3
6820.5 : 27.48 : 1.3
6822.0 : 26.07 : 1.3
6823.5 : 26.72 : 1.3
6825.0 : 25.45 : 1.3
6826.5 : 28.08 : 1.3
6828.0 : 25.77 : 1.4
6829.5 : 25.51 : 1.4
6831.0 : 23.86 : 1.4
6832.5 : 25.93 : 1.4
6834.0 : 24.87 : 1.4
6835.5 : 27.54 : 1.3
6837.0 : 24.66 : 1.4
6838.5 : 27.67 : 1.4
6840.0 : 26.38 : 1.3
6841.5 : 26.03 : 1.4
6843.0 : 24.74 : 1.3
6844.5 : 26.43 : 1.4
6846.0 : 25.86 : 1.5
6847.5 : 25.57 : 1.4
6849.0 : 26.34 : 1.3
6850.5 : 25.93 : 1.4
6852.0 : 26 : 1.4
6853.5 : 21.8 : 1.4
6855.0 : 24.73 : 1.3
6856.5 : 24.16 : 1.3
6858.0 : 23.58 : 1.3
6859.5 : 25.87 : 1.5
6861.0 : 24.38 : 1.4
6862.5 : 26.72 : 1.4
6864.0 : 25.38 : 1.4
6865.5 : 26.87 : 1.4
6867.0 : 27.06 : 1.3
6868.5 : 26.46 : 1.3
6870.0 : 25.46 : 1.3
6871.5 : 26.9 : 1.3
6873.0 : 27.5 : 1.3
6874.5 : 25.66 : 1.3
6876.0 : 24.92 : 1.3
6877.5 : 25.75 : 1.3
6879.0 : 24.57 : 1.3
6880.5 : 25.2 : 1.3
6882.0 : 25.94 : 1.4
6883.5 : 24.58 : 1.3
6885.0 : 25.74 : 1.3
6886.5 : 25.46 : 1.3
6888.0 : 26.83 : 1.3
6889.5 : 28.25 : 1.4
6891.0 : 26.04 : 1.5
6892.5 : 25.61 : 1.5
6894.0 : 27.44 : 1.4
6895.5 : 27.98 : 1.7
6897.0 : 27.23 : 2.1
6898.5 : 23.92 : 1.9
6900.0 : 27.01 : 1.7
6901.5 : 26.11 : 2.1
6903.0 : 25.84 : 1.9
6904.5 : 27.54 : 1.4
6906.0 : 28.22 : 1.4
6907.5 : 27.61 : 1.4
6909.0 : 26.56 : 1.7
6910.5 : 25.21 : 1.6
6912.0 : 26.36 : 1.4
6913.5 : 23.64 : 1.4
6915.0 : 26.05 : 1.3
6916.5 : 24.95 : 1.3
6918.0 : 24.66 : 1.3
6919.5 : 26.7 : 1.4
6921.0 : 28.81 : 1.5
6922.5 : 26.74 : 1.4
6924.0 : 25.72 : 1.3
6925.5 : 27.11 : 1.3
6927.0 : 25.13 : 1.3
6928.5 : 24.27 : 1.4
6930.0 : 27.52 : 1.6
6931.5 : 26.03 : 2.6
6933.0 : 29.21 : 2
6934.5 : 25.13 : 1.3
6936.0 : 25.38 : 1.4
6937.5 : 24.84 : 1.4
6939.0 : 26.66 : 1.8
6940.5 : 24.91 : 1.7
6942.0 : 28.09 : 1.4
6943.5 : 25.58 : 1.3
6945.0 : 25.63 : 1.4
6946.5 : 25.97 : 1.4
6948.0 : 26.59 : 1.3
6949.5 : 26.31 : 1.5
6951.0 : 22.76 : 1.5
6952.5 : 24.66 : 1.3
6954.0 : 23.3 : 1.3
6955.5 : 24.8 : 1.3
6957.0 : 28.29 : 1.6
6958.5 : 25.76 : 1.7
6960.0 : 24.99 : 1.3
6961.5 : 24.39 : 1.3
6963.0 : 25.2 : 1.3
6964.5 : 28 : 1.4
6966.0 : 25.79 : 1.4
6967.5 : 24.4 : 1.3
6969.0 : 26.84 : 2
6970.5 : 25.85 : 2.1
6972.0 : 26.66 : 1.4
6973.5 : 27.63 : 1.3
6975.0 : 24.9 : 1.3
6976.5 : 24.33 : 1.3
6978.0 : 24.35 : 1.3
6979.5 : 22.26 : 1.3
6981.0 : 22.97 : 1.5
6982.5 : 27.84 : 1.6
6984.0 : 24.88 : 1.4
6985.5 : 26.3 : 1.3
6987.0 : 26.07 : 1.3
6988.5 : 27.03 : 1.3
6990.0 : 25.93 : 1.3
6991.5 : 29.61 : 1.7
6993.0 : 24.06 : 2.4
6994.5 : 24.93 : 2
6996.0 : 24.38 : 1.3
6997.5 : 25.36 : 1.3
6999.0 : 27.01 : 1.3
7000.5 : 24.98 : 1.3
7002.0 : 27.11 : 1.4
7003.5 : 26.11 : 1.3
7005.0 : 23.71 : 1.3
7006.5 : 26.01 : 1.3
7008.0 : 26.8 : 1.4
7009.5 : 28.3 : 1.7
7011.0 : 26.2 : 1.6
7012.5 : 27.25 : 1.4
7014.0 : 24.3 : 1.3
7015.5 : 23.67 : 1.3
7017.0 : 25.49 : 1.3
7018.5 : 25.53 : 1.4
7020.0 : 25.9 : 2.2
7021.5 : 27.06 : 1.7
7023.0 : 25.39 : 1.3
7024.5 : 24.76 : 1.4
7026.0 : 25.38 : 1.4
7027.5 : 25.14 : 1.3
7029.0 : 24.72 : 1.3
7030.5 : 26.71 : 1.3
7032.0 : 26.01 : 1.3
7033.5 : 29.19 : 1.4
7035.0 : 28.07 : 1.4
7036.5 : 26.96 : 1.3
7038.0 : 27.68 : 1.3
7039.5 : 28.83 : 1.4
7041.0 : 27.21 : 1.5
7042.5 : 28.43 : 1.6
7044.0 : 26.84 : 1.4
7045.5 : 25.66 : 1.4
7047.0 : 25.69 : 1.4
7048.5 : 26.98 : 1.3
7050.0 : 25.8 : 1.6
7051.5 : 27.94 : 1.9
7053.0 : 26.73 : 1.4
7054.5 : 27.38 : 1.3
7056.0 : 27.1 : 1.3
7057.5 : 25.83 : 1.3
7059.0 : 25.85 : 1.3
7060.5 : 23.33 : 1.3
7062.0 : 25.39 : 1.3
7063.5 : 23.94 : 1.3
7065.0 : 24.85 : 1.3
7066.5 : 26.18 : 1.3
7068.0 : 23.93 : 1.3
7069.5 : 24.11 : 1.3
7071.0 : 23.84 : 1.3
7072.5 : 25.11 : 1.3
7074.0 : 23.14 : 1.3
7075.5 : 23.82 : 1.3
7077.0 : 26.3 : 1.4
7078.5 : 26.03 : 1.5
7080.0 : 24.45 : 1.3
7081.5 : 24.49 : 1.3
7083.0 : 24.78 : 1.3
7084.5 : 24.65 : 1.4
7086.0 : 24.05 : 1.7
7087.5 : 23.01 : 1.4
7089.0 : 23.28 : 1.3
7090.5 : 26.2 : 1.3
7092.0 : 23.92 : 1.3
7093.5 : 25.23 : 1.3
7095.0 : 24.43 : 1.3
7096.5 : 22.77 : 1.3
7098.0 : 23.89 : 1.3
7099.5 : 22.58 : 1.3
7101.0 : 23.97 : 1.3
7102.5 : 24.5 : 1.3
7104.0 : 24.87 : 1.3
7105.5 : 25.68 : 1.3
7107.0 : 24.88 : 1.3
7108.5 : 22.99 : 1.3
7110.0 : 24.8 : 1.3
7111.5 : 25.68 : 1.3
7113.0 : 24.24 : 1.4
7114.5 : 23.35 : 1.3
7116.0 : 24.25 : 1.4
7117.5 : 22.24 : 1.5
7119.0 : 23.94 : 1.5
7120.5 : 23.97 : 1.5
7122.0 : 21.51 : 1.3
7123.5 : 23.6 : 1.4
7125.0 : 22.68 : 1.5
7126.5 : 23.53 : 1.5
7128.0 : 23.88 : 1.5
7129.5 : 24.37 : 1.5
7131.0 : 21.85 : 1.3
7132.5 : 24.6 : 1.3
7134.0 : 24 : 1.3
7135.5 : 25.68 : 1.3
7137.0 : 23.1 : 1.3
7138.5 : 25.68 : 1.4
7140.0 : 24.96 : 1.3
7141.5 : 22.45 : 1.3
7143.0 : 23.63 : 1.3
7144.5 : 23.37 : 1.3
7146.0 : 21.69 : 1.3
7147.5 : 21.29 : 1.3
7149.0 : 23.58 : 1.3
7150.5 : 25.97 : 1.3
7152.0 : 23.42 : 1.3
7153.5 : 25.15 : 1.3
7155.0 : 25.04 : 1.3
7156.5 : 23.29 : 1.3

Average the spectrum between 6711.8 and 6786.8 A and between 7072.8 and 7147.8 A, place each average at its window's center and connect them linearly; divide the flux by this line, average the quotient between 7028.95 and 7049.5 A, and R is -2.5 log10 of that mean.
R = -0.11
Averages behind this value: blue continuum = 27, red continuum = 24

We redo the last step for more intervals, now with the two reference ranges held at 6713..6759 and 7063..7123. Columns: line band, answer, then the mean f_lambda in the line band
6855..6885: 0.03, 25.6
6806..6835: 0.04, 26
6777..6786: 0.02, 26.9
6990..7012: -0.04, 26.1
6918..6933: -0.03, 26.5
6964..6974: -0.04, 26.4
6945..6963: 0.01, 25.3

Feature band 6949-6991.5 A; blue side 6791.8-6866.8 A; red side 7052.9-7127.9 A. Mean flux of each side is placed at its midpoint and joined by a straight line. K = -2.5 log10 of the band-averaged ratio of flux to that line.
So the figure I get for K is -0.021 mag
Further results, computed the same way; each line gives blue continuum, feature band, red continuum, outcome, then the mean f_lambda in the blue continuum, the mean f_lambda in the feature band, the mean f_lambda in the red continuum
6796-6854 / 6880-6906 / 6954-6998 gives -0.02 mag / 25.9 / 26.3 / 25.6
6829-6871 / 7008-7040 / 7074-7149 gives -0.08 mag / 25.6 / 26.3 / 24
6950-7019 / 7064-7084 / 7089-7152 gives -0.01 mag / 25.6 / 24.7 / 23.9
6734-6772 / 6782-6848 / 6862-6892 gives -0.01 mag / 25.3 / 25.9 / 26.1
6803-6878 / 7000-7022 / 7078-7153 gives -0.05 mag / 25.9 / 25.9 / 24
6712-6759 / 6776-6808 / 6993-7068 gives 0.06 mag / 27.7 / 26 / 26.1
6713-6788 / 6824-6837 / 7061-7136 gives 0.02 mag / 27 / 25.8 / 24.2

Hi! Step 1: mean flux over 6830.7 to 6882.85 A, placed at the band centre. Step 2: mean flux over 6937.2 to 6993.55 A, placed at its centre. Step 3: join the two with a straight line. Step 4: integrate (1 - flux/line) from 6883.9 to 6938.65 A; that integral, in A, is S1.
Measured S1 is -1.4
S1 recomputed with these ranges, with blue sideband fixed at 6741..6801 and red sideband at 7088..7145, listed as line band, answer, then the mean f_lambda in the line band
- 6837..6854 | -0.4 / 25.7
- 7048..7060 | -1.2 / 26.6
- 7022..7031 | -0.4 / 25.4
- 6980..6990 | -0.5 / 25.8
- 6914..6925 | -0.6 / 26.2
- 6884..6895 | -0.7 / 26.5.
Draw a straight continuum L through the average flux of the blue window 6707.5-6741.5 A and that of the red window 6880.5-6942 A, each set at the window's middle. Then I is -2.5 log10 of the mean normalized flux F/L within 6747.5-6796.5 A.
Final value 0.10 mag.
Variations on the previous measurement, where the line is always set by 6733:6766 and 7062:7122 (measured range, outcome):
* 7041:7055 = -0.102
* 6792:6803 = 0.007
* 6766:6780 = -0.020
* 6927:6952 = -0.047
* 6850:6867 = -0.002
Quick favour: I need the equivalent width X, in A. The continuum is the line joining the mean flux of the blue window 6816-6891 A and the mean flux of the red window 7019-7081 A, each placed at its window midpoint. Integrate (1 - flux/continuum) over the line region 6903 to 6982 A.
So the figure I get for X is 0.1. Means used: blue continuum 25.8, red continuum 25.9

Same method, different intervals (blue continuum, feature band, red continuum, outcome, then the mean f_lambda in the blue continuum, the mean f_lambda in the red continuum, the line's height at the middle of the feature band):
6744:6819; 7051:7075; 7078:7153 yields -1.00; 25.7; 24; 24.2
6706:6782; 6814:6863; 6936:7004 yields 1.58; 27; 25.6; 26.4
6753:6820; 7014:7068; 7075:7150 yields -3.96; 25.8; 24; 24.4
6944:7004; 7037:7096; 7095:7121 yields -2.18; 25.6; 24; 24.5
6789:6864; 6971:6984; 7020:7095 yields 0.28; 25.7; 25.7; 25.7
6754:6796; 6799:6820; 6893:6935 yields -0.18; 25.6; 26.4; 25.8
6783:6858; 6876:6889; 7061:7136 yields -0.08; 25.7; 24.2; 25.4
